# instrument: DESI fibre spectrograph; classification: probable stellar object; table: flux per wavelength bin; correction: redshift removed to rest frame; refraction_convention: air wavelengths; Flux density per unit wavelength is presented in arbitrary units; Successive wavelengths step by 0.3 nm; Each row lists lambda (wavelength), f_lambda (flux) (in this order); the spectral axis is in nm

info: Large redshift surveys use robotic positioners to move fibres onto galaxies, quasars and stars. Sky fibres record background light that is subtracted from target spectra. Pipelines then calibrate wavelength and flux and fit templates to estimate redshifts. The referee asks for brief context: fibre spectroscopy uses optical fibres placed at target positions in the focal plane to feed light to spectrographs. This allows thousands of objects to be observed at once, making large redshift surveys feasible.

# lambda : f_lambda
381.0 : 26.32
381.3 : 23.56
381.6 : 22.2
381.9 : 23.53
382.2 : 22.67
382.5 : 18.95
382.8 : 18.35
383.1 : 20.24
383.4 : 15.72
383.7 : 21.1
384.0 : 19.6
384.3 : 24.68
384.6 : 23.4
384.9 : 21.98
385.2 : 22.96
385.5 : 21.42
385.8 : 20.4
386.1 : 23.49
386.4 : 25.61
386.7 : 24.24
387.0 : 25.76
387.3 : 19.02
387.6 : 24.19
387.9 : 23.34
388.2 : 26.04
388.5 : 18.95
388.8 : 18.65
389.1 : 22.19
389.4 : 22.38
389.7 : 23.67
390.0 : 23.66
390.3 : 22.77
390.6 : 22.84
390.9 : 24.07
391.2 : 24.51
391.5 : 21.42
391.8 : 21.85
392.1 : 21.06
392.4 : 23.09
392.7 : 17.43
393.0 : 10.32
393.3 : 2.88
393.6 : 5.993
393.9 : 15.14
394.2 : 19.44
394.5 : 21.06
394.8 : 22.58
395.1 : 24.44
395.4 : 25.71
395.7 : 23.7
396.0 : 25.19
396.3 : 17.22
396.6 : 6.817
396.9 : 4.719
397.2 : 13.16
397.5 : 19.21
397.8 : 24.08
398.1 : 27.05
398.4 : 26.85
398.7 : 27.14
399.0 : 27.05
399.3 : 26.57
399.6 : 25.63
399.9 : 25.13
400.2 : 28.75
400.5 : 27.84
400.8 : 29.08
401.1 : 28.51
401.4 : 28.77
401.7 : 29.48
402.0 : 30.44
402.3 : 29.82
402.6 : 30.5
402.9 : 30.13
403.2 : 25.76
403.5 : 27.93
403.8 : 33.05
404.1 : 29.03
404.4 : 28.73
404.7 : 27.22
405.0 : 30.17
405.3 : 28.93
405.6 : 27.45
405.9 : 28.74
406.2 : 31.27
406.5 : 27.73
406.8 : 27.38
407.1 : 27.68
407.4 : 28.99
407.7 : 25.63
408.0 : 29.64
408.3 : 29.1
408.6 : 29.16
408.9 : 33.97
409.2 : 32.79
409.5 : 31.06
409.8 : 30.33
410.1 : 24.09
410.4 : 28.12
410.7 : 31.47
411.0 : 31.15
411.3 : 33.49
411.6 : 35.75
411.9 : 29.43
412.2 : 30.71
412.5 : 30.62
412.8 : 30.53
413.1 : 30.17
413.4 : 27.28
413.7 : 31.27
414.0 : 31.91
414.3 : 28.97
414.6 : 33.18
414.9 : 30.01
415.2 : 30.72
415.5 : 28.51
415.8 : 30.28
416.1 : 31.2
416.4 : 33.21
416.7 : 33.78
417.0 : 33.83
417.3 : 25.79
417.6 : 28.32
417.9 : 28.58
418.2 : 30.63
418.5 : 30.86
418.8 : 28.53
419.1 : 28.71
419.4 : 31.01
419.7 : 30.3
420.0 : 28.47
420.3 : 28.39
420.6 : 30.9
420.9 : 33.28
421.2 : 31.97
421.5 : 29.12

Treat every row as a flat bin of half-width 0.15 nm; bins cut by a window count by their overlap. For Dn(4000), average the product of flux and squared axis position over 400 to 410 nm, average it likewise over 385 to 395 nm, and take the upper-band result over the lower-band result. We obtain 1.52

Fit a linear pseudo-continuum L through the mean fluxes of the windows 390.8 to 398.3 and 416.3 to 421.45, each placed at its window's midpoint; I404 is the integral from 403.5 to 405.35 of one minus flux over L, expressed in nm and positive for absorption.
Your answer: -0.49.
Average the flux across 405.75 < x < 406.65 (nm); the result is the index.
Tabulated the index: 29.2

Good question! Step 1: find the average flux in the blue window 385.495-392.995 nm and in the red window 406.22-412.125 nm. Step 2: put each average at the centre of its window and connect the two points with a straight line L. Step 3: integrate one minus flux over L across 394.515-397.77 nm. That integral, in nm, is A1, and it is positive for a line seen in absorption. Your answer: 0.82 nm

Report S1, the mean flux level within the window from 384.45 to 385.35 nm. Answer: 22.8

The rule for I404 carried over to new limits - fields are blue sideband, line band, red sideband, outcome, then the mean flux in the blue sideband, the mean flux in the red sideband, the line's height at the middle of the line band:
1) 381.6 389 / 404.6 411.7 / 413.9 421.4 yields -0.43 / 21.9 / 30.4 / 27.9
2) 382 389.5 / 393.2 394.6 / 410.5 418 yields 0.66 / 21.8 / 30.8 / 24.4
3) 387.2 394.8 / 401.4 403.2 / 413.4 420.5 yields -0.38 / 19.9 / 30.2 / 24.4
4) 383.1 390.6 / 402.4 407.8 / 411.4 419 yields -0.22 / 22.3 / 30.6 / 27.6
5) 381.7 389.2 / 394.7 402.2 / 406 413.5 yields 0.69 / 21.9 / 29.9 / 26.2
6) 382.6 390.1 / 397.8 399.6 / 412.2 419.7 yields -0.08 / 22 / 30.3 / 25.5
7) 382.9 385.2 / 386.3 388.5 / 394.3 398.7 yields -0.29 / 21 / 20.4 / 20.9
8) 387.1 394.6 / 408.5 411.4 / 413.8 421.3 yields -0.33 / 19.9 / 30.4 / 27.4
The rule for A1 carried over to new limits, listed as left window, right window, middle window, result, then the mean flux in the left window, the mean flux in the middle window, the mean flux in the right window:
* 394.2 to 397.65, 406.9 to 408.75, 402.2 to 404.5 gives -0.44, 18.6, 29.4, 28.3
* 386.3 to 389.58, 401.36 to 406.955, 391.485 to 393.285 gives 0.49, 22.7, 17.8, 29.1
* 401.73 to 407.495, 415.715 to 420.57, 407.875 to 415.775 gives -0.24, 29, 30.5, 30.1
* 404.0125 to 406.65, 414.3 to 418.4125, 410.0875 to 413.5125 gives -0.08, 28.8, 30.5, 30.6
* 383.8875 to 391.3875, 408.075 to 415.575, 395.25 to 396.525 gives 0.17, 22.8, 22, 30.6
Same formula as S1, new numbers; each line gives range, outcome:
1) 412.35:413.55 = 29.7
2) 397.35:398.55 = 24.3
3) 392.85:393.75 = 6.4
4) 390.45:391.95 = 22.9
